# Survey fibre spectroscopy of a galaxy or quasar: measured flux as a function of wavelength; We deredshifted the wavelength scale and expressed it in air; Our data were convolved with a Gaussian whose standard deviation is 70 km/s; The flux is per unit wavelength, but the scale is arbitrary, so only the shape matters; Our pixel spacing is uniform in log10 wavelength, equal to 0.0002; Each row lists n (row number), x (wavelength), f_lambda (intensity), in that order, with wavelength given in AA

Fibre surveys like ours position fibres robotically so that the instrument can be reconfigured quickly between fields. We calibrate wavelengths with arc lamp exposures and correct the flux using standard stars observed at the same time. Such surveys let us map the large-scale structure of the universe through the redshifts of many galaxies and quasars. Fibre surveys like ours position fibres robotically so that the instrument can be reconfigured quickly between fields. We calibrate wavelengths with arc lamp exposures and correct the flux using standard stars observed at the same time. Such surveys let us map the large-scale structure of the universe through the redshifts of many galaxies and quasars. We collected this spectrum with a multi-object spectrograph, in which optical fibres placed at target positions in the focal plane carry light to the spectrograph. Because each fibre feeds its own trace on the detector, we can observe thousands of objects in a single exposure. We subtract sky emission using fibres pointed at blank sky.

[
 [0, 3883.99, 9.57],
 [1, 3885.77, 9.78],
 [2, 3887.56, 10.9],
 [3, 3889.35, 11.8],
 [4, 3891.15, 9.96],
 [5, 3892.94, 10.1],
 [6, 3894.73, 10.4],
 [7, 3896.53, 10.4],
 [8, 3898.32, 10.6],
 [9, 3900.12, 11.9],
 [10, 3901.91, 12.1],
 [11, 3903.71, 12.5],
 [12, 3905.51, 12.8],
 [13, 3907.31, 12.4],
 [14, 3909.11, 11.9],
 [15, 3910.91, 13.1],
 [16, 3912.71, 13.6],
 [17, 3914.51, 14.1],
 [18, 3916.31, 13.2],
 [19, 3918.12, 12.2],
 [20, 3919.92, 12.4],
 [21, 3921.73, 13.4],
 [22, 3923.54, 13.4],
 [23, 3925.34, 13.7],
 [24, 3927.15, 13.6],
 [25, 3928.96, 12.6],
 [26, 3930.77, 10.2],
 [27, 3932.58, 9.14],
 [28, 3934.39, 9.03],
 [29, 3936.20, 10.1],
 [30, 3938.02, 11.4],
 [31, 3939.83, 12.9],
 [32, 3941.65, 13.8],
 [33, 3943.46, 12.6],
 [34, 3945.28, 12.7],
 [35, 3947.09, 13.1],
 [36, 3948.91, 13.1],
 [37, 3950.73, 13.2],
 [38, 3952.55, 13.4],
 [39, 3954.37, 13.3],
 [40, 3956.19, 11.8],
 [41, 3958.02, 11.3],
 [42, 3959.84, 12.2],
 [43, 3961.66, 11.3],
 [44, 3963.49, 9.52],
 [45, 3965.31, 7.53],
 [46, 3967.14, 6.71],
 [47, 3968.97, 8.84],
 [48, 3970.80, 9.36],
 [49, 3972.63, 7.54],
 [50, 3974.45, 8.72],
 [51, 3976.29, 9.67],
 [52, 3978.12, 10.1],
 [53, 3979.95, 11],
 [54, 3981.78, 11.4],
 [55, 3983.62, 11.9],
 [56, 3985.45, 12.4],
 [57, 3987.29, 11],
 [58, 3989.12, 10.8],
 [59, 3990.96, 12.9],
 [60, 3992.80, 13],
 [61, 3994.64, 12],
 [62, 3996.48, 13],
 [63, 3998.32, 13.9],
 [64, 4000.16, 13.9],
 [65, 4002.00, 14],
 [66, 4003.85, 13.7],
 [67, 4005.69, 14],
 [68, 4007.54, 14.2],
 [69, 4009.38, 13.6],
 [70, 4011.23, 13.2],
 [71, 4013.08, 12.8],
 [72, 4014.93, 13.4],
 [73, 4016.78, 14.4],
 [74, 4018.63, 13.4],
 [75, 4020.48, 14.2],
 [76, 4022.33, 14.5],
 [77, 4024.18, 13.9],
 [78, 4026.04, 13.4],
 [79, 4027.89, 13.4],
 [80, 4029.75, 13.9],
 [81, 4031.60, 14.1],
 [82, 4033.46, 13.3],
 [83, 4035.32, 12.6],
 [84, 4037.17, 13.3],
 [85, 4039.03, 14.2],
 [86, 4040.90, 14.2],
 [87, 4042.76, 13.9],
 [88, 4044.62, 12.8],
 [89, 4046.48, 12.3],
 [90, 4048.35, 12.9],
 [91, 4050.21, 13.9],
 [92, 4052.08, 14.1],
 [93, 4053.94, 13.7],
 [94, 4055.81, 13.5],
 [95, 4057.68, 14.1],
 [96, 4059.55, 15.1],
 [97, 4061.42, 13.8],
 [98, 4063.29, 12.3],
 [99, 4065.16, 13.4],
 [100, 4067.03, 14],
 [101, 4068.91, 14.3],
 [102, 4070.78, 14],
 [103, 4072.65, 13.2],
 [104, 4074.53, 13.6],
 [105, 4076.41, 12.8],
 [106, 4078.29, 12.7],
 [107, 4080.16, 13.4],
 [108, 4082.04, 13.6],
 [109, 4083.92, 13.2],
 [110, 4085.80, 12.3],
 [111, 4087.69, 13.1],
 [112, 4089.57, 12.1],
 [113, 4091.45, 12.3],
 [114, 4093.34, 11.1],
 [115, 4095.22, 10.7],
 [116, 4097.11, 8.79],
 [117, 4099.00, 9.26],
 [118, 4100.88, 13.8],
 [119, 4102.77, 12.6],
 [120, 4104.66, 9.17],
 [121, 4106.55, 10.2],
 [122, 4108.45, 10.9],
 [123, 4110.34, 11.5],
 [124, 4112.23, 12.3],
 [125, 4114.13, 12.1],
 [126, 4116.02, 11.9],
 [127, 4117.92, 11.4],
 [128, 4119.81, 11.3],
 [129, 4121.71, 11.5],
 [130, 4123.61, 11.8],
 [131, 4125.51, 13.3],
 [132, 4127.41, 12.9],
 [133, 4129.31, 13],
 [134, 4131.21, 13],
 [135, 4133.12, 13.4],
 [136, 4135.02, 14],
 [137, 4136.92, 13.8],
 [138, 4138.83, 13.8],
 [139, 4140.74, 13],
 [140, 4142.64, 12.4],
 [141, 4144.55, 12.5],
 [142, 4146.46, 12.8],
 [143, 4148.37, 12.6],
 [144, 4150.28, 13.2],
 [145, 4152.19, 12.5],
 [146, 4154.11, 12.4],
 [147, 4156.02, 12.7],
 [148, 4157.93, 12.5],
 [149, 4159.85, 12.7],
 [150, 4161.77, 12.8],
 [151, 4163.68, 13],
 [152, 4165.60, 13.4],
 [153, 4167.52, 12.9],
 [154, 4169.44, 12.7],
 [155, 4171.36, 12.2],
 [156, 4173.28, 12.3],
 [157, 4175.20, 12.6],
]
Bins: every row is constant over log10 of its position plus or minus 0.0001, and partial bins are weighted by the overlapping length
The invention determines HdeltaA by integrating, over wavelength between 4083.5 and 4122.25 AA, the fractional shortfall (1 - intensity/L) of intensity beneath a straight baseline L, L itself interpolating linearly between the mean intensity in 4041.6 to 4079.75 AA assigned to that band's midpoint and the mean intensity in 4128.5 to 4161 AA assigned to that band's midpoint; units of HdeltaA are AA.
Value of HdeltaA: 5.2 AA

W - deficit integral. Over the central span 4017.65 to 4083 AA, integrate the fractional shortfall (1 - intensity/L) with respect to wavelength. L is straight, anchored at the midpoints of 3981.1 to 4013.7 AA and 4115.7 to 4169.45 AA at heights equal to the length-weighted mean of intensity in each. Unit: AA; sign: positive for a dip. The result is -3.9 AA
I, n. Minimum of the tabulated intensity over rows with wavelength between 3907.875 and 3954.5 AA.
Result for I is 9.03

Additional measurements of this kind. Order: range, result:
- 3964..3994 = 6.71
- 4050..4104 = 8.79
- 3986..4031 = 10.8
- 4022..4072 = 12.3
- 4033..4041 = 12.6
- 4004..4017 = 12.8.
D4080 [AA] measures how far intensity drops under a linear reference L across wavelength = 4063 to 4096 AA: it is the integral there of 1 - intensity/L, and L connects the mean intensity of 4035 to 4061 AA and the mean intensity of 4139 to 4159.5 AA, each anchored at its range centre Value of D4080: 1.1 AA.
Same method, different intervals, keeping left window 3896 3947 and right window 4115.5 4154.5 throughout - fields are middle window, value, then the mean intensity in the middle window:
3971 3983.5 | 2.5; 9.86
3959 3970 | 2.7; 9.33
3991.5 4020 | -2.5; 13.5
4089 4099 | 1.4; 10.8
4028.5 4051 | -1.7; 13.4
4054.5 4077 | -2.0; 13.7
